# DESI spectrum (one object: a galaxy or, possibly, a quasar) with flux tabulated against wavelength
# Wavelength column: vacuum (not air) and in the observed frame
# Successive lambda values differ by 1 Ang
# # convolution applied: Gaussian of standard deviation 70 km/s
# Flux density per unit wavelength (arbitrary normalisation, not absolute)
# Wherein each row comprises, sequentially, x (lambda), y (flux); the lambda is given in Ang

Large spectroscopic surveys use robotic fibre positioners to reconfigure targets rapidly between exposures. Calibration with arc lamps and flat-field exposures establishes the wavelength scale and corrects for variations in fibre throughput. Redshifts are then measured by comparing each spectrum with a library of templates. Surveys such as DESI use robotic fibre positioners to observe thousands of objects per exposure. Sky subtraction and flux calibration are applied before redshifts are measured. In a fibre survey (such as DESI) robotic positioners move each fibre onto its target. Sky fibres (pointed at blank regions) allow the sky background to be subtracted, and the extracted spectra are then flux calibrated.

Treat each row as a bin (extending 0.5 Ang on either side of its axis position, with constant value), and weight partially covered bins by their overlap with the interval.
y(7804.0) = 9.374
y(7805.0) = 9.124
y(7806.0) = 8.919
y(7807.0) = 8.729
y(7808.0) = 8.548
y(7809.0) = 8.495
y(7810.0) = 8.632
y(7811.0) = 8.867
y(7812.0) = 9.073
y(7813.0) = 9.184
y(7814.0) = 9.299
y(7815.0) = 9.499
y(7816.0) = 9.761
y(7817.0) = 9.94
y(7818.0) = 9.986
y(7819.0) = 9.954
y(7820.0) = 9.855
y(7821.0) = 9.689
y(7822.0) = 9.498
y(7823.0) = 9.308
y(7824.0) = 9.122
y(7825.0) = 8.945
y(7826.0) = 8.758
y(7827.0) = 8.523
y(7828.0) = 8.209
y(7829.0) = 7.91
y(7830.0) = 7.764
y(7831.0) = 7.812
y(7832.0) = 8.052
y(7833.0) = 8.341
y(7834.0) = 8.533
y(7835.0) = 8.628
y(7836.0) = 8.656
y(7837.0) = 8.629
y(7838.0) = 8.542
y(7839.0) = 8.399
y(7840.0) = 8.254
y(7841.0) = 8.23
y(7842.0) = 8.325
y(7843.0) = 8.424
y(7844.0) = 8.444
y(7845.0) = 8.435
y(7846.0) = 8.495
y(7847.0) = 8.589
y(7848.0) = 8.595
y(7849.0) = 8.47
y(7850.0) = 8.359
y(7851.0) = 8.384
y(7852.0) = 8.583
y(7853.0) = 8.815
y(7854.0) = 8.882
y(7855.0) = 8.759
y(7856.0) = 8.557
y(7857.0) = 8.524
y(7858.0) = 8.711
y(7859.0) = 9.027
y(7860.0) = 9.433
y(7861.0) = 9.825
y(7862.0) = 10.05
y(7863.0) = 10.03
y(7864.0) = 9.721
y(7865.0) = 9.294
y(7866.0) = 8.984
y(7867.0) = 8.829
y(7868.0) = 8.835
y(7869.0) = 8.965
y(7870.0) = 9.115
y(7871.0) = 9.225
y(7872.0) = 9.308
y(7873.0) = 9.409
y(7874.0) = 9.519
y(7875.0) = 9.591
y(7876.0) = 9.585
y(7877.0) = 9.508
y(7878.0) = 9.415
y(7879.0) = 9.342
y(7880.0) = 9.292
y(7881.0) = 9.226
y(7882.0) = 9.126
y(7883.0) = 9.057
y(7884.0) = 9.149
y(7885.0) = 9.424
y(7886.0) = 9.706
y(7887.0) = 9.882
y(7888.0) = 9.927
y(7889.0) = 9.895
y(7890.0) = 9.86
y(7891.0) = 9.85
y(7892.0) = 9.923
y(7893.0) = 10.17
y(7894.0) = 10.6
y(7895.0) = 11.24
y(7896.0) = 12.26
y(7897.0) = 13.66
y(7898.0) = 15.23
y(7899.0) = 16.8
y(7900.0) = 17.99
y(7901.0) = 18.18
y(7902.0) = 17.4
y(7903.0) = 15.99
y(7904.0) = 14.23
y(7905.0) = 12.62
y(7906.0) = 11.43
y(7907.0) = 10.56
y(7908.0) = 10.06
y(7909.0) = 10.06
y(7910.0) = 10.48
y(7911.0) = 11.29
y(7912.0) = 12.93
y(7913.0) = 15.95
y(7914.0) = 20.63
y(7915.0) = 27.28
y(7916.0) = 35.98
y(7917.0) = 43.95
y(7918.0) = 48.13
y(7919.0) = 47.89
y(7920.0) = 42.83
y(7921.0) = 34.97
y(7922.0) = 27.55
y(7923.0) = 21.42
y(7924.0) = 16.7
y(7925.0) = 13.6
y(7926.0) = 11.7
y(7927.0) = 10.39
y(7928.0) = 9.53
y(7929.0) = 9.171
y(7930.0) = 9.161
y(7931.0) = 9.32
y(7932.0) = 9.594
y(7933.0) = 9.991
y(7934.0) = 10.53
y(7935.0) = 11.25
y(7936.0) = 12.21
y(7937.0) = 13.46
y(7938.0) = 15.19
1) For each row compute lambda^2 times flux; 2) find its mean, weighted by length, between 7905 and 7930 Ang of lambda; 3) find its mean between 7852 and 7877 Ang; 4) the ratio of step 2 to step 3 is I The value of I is 2.31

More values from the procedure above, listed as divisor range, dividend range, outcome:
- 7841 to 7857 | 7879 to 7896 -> 1.16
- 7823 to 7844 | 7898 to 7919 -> 2.38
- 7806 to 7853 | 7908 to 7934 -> 2.39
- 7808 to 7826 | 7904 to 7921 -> 2.57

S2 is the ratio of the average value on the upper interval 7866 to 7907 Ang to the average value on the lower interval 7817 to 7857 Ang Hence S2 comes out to 1.3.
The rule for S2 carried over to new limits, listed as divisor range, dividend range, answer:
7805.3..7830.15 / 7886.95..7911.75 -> 1.37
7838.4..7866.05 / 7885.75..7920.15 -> 1.97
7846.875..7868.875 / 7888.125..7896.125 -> 1.16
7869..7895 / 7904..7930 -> 2.16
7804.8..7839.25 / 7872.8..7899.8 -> 1.18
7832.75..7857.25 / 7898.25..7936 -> 2.17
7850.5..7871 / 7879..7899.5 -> 1.18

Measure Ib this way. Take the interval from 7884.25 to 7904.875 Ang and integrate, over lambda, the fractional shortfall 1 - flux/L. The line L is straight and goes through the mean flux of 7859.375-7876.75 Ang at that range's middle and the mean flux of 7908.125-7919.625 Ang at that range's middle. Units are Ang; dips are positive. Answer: 6.9 Ang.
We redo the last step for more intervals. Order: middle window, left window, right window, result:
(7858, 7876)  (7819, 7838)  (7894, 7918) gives 5.01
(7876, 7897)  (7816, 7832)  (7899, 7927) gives 9.18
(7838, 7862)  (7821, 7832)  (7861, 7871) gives 1.02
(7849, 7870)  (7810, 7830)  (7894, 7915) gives 4.56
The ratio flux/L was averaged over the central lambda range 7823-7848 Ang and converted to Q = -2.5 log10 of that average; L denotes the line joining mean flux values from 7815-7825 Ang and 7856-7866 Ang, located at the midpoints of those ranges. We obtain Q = 0.13 mag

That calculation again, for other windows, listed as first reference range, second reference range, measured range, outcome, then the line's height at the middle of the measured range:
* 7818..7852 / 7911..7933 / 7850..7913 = 0.44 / 15.9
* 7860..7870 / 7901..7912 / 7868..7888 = 0.11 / 10.4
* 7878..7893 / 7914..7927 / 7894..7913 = 0.39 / 20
